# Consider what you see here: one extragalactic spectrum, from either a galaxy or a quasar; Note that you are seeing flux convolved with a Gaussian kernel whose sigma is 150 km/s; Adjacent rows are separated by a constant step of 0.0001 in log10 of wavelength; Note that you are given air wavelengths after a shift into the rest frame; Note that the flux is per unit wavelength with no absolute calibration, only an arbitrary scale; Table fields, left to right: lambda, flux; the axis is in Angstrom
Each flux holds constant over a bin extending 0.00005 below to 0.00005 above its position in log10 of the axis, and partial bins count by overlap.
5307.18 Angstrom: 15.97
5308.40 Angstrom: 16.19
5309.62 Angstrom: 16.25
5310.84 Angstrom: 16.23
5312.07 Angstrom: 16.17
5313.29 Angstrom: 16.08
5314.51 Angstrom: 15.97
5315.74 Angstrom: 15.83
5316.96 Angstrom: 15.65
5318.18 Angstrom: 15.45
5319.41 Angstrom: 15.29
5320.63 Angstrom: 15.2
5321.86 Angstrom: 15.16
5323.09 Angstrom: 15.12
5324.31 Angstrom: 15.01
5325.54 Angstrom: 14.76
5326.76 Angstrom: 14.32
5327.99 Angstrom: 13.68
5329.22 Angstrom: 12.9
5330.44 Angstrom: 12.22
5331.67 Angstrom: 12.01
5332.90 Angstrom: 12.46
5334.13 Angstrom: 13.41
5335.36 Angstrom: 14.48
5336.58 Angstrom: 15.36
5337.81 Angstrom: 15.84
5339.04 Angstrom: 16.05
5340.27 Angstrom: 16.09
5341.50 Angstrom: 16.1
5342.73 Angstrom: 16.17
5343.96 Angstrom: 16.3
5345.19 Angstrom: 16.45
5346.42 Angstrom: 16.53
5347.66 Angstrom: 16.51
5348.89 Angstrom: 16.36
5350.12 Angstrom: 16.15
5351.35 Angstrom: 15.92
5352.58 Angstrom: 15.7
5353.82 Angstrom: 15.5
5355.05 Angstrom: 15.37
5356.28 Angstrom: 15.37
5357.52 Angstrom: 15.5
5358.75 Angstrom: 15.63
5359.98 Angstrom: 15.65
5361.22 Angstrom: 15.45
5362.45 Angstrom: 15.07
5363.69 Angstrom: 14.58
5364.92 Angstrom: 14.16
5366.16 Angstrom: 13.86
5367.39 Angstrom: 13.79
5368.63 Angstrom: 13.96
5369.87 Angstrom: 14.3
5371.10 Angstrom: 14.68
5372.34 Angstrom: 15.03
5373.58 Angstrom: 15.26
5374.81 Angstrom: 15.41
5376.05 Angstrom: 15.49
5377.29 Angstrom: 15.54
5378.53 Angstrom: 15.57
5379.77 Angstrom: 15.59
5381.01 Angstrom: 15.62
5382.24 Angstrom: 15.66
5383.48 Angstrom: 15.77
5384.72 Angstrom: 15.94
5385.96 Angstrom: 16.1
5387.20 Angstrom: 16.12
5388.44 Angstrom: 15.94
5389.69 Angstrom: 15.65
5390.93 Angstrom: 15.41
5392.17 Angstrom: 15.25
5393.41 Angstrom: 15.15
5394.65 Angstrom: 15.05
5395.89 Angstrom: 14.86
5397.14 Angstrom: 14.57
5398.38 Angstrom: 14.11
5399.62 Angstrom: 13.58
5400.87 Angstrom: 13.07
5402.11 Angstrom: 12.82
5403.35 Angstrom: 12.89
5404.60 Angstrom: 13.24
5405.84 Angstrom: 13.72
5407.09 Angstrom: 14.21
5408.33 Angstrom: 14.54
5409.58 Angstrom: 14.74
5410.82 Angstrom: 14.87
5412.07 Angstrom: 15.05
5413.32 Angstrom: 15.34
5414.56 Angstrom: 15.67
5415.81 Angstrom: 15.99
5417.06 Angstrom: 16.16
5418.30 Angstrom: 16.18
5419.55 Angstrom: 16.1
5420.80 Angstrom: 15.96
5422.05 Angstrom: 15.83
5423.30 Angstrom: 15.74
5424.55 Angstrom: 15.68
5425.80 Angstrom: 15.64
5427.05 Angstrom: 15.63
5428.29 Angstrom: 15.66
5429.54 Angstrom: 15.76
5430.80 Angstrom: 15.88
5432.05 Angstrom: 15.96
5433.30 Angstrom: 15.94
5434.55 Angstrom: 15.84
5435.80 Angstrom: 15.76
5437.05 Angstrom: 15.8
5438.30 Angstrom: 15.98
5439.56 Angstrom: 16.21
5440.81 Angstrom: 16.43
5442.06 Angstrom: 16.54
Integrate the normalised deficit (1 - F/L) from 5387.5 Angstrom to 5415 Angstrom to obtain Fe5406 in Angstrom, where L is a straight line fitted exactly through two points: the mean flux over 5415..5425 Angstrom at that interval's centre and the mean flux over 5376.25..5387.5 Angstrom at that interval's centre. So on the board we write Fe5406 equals 2.3 Angstrom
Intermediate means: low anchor 15.8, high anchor 15.9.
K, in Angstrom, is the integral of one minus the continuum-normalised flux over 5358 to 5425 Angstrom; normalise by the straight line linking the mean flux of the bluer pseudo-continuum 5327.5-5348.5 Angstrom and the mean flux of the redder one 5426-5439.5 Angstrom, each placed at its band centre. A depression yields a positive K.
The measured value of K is 1.68 Angstrom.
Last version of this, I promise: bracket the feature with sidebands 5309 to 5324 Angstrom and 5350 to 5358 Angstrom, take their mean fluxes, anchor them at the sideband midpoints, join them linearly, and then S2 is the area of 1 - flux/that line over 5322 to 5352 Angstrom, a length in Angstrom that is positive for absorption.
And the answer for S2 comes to 1.21 Angstrom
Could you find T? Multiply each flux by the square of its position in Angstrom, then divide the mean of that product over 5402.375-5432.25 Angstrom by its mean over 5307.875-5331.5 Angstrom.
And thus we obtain 1.0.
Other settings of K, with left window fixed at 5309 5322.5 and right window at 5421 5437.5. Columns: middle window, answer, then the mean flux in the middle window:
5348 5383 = 1.2 Angstrom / 15.2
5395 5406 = 1.5 Angstrom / 13.7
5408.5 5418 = 0.2 Angstrom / 15.4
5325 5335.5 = 1.6 Angstrom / 13.3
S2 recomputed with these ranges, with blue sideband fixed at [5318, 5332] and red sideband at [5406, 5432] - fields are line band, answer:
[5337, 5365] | -2.26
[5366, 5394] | -0.55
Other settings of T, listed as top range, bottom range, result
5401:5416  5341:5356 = 0.91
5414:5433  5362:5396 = 1.06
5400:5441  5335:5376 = 1.01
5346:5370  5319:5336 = 1.10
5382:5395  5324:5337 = 1.17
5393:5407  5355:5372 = 0.95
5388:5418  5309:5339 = 1.02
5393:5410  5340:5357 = 0.89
